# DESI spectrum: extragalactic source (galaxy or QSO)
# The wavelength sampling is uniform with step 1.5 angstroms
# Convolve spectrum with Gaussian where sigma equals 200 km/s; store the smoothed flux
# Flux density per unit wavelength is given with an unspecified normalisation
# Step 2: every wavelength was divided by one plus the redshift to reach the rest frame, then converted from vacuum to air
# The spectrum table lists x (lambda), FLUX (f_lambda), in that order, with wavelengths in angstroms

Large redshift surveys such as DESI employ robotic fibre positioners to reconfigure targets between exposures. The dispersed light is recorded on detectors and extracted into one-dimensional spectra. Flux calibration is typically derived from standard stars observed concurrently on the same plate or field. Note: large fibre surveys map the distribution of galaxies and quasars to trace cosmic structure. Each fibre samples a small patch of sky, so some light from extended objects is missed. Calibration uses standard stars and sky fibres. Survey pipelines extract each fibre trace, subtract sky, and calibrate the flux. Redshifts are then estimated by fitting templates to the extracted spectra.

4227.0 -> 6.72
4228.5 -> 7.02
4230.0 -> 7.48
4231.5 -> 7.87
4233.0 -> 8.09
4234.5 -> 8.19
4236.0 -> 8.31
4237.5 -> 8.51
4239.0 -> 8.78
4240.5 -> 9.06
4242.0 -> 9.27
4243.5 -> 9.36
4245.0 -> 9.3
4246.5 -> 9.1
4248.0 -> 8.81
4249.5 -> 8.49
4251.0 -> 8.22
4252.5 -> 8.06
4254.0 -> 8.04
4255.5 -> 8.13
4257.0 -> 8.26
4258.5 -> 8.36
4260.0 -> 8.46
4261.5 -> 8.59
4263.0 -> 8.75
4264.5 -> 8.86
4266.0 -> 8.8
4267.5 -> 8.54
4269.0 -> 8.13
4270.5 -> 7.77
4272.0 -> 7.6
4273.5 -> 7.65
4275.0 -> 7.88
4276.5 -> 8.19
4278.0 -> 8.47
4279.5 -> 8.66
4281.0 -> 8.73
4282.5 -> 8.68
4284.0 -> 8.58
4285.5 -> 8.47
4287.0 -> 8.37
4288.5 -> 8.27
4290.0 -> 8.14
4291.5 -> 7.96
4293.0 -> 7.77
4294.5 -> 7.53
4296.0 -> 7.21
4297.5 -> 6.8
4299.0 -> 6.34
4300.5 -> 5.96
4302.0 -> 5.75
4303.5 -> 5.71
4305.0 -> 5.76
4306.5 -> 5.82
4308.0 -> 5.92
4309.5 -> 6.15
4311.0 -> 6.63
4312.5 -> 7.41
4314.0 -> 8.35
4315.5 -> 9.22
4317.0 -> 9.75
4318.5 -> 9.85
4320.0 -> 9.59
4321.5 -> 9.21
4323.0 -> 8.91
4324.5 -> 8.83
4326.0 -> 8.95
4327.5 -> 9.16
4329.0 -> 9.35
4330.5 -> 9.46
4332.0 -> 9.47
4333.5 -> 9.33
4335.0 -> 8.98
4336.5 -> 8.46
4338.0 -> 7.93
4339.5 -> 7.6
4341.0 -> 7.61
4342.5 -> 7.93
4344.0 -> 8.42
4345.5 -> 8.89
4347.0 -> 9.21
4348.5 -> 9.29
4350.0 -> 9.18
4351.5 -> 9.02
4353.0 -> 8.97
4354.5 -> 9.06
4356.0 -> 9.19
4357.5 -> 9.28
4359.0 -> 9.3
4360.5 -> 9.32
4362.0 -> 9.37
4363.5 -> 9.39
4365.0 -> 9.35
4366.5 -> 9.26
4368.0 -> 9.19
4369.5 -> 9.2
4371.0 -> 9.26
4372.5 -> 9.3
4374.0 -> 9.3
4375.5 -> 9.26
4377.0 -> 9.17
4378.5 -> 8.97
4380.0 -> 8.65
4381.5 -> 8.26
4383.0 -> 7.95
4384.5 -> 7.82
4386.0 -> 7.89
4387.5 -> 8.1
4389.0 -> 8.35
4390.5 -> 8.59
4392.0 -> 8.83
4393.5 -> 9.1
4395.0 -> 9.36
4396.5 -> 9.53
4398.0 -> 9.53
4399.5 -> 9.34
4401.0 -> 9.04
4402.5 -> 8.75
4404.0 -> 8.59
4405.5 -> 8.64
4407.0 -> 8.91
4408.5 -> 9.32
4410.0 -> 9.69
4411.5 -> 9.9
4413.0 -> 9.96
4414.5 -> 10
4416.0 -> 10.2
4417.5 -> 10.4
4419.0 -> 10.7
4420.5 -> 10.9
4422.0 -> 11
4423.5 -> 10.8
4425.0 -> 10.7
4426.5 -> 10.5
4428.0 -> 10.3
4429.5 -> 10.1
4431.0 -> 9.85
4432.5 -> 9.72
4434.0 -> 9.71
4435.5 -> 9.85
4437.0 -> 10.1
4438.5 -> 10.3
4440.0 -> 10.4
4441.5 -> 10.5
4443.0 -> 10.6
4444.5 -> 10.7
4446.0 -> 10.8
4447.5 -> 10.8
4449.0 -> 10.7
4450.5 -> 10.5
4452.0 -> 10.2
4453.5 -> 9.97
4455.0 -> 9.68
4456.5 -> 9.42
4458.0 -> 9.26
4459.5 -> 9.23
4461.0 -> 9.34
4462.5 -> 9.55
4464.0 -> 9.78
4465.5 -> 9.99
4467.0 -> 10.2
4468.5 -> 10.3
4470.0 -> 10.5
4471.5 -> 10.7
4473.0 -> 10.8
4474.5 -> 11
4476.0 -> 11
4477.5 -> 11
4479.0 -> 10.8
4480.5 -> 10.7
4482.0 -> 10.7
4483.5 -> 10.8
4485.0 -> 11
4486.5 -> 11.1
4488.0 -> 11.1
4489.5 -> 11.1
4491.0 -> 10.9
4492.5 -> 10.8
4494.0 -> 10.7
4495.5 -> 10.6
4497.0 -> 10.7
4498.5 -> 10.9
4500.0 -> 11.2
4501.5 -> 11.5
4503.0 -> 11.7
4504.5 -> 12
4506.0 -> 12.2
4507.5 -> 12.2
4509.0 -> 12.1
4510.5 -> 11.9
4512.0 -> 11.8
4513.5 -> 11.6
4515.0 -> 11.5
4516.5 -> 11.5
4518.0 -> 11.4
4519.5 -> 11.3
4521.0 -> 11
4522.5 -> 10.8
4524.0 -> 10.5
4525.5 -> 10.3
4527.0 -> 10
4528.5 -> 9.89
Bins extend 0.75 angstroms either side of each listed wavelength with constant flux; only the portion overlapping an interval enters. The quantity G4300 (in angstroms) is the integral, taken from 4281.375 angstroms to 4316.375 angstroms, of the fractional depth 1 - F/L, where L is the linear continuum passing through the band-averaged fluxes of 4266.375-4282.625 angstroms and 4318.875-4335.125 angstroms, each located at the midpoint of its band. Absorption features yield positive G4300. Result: 5.6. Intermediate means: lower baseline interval 8.2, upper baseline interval 9.23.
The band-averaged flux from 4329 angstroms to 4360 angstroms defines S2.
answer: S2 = 8.85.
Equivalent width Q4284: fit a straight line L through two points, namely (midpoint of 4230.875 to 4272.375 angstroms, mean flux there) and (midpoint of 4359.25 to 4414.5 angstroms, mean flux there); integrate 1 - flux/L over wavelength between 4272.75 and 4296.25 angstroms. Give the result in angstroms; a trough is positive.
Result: 1.2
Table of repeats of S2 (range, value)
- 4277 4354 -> 8.16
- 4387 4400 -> 8.98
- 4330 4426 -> 9.15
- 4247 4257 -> 8.31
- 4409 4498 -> 10.4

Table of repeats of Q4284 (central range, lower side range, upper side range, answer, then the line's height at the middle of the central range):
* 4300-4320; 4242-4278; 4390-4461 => 3.8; 8.87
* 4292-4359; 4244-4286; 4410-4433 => 7.3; 9.15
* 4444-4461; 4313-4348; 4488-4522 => 0.9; 10.6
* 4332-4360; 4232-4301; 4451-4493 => 0.9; 9.08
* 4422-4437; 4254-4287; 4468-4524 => 0.2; 10.3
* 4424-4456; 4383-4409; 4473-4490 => -1.3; 9.88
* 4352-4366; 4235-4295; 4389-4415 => -0.4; 8.96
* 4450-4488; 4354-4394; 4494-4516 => 1.8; 10.8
